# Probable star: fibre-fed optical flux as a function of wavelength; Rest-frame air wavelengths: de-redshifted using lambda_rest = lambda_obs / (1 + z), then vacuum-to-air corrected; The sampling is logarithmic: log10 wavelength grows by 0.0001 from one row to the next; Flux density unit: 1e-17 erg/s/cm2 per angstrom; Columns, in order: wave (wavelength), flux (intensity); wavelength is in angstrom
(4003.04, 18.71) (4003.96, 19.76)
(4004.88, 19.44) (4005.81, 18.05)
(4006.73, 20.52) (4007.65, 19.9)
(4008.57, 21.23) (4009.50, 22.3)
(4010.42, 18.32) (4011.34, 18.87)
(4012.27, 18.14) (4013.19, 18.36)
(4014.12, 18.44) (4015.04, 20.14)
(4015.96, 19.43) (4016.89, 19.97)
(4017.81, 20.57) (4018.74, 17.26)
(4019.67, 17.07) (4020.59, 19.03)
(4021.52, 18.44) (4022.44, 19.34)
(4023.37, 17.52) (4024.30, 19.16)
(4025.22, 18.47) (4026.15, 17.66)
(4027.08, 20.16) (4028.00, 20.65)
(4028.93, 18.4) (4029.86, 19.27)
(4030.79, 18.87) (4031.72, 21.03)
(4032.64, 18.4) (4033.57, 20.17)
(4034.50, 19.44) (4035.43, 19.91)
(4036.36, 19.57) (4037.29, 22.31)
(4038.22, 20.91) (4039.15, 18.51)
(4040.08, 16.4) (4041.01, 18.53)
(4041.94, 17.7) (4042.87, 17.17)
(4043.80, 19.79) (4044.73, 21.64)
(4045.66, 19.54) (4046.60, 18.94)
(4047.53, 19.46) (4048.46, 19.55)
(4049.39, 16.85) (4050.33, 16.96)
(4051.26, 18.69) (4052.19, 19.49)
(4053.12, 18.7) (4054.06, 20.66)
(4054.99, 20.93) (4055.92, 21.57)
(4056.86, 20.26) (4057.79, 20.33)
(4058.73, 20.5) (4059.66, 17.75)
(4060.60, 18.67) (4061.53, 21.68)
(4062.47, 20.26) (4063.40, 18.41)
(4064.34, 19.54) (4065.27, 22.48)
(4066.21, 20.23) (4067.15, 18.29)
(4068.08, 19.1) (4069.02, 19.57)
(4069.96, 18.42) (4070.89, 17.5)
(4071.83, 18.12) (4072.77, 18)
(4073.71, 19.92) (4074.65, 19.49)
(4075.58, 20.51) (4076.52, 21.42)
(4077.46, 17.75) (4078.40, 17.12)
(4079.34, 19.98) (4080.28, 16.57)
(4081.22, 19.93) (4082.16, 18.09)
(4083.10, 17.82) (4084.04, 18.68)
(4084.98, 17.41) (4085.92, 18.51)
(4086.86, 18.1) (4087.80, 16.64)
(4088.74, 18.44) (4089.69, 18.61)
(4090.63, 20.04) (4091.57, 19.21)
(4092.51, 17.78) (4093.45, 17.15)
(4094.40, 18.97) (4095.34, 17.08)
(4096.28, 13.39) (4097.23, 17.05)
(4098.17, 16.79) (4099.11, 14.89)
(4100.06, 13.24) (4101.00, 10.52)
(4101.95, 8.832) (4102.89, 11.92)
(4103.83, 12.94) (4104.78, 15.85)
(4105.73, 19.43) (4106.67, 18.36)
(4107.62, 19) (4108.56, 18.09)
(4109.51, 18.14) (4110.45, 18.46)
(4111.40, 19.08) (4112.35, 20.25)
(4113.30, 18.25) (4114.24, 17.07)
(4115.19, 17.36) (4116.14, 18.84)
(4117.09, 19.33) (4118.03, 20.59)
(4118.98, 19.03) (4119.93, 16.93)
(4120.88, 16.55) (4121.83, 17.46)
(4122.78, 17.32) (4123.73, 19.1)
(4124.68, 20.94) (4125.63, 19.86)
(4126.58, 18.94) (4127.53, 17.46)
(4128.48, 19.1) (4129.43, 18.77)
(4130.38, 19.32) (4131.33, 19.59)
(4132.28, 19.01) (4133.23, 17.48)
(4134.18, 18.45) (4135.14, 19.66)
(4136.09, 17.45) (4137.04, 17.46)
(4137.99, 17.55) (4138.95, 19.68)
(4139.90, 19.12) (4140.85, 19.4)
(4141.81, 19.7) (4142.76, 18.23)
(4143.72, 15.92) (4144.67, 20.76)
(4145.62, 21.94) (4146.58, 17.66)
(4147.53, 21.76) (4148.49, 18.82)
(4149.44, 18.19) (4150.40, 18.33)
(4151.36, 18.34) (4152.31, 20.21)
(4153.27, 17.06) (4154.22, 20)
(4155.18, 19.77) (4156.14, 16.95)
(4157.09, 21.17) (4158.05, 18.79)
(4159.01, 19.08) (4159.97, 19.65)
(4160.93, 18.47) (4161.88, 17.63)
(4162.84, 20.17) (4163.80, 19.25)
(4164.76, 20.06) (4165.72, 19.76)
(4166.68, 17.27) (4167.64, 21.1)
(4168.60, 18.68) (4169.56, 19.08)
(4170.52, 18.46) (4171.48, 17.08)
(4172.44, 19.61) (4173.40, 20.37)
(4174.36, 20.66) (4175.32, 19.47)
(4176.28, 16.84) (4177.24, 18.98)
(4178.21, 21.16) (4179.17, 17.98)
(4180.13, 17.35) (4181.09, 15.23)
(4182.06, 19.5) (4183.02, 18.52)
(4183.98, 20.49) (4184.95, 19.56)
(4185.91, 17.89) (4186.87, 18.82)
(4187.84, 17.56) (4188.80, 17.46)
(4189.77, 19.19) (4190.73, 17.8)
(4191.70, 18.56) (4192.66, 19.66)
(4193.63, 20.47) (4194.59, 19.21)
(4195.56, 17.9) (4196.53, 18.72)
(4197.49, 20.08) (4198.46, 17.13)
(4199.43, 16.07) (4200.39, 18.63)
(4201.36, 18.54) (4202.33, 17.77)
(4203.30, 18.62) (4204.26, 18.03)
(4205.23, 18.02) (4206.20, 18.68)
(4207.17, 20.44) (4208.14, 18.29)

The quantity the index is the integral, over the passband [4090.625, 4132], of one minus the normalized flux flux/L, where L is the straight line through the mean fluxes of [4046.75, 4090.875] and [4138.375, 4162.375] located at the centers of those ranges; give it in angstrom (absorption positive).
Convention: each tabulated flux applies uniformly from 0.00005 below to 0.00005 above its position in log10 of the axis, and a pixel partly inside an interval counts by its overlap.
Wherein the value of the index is 3.5 angstrom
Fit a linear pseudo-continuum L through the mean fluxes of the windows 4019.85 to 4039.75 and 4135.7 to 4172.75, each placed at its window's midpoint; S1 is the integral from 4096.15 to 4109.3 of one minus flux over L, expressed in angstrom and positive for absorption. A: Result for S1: 2.7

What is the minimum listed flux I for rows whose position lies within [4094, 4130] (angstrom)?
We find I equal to 8.832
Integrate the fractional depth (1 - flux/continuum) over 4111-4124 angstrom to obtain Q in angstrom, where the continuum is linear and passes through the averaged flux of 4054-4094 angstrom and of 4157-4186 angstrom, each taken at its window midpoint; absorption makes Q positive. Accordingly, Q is 0.5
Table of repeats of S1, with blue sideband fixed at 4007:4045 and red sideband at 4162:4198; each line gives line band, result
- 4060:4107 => 3.3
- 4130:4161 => 0.0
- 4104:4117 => 0.6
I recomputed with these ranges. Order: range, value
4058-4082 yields 16.57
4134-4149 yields 15.92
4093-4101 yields 10.52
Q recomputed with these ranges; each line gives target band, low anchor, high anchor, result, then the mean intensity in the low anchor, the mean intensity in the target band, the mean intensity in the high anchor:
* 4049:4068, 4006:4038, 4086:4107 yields -1.94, 19.4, 19.6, 16.2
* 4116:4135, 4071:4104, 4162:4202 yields -0.94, 17.2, 18.7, 18.8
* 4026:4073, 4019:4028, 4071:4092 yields -1.87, 18.6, 19.4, 18.6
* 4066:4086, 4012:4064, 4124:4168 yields 0.45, 19.2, 18.7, 19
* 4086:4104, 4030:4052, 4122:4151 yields 2.87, 19.2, 16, 18.9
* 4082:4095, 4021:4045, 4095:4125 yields -0.51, 19.2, 18.2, 16.9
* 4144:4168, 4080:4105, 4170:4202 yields -1.76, 16.5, 19.3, 18.6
